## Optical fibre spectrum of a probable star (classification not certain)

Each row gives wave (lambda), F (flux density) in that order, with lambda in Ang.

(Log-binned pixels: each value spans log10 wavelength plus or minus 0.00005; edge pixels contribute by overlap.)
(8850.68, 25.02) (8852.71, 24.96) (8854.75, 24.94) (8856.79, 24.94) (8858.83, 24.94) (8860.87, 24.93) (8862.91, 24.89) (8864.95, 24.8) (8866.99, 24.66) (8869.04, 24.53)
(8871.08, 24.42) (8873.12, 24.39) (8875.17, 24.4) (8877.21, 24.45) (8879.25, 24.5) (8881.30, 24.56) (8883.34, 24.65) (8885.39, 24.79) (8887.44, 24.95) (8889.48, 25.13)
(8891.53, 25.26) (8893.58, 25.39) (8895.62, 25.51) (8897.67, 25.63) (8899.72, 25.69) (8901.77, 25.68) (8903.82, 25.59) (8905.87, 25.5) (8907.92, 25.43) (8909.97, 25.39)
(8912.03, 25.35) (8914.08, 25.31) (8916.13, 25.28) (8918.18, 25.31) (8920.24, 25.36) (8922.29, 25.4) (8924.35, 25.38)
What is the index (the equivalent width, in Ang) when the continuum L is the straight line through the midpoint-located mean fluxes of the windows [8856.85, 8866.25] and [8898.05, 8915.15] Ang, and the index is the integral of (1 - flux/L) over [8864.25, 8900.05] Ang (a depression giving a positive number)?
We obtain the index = 0.4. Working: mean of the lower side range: 24.9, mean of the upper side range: 25.5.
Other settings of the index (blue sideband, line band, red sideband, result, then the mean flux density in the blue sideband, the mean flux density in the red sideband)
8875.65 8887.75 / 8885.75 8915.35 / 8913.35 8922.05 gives -0.5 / 24.6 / 25.3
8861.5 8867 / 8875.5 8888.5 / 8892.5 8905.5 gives 0.3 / 24.8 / 25.6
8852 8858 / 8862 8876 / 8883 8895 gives 0.2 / 24.9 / 25.1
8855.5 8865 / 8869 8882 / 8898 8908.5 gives 0.4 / 24.9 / 25.6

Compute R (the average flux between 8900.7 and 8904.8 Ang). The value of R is 25.6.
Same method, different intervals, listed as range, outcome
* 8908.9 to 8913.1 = 25.3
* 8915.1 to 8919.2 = 25.3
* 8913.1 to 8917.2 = 25.3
